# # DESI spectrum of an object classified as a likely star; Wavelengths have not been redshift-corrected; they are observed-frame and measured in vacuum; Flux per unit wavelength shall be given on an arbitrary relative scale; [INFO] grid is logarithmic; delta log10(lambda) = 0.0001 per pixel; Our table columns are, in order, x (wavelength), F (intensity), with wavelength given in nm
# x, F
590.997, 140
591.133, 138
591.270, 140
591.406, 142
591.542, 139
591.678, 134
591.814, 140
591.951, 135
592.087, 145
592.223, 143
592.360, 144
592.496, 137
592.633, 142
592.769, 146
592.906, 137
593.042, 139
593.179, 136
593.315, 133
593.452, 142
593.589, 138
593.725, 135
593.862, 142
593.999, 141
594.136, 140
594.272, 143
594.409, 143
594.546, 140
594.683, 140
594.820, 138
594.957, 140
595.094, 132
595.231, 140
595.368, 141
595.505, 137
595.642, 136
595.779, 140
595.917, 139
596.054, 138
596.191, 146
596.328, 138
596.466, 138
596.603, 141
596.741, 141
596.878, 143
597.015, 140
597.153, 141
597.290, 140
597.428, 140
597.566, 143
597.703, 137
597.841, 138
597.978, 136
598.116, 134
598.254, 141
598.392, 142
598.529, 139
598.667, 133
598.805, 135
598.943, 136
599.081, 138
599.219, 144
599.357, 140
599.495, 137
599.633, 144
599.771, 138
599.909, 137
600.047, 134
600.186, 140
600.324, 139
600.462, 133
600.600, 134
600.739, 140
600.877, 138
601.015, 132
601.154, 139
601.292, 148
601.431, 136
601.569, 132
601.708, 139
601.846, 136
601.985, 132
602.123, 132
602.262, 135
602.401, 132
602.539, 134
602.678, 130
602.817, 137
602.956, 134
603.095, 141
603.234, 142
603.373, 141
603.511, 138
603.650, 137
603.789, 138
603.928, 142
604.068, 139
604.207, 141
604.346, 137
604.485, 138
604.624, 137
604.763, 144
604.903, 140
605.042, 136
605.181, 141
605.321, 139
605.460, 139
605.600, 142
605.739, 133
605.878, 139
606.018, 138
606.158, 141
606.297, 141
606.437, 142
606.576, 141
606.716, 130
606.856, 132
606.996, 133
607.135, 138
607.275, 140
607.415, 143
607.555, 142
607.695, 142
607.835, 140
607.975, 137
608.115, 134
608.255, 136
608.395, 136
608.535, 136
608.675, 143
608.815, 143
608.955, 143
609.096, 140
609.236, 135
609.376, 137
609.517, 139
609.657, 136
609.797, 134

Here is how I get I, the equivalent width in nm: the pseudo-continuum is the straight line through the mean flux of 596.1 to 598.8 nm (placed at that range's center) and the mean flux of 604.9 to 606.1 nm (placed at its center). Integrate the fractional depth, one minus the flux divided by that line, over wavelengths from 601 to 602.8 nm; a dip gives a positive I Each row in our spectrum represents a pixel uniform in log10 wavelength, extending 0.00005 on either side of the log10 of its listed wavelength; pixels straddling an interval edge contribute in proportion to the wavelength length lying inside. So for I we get 0.047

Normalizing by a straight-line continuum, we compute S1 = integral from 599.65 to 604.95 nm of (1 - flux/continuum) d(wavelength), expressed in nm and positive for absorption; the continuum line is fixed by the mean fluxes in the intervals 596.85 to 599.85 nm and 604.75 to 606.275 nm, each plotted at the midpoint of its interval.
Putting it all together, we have 0.07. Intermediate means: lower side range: 139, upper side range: 139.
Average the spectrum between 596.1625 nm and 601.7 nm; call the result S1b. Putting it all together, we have 139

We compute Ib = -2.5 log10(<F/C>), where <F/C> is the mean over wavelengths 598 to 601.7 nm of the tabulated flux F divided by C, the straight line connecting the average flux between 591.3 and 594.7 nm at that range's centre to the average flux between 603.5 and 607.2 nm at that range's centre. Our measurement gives 0.01 mag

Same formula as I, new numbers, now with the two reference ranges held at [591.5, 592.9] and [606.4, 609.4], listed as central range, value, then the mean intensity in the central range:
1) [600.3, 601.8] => 0.02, 137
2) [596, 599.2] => 0.01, 139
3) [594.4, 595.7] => 0.01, 139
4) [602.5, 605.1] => 0.01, 138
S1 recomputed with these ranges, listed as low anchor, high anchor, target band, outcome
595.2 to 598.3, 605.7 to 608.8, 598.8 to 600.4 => 0.006 nm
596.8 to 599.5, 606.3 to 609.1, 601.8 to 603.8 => 0.041 nm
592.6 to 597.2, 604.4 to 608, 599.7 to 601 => 0.022 nm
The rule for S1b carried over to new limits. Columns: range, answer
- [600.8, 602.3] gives 136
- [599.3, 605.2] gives 138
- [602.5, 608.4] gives 138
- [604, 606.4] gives 139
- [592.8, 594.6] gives 139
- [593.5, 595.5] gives 139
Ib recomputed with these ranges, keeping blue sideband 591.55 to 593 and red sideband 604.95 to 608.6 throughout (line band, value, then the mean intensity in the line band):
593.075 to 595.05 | 0.01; 139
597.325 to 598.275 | 0.01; 138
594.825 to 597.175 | 0.00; 139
